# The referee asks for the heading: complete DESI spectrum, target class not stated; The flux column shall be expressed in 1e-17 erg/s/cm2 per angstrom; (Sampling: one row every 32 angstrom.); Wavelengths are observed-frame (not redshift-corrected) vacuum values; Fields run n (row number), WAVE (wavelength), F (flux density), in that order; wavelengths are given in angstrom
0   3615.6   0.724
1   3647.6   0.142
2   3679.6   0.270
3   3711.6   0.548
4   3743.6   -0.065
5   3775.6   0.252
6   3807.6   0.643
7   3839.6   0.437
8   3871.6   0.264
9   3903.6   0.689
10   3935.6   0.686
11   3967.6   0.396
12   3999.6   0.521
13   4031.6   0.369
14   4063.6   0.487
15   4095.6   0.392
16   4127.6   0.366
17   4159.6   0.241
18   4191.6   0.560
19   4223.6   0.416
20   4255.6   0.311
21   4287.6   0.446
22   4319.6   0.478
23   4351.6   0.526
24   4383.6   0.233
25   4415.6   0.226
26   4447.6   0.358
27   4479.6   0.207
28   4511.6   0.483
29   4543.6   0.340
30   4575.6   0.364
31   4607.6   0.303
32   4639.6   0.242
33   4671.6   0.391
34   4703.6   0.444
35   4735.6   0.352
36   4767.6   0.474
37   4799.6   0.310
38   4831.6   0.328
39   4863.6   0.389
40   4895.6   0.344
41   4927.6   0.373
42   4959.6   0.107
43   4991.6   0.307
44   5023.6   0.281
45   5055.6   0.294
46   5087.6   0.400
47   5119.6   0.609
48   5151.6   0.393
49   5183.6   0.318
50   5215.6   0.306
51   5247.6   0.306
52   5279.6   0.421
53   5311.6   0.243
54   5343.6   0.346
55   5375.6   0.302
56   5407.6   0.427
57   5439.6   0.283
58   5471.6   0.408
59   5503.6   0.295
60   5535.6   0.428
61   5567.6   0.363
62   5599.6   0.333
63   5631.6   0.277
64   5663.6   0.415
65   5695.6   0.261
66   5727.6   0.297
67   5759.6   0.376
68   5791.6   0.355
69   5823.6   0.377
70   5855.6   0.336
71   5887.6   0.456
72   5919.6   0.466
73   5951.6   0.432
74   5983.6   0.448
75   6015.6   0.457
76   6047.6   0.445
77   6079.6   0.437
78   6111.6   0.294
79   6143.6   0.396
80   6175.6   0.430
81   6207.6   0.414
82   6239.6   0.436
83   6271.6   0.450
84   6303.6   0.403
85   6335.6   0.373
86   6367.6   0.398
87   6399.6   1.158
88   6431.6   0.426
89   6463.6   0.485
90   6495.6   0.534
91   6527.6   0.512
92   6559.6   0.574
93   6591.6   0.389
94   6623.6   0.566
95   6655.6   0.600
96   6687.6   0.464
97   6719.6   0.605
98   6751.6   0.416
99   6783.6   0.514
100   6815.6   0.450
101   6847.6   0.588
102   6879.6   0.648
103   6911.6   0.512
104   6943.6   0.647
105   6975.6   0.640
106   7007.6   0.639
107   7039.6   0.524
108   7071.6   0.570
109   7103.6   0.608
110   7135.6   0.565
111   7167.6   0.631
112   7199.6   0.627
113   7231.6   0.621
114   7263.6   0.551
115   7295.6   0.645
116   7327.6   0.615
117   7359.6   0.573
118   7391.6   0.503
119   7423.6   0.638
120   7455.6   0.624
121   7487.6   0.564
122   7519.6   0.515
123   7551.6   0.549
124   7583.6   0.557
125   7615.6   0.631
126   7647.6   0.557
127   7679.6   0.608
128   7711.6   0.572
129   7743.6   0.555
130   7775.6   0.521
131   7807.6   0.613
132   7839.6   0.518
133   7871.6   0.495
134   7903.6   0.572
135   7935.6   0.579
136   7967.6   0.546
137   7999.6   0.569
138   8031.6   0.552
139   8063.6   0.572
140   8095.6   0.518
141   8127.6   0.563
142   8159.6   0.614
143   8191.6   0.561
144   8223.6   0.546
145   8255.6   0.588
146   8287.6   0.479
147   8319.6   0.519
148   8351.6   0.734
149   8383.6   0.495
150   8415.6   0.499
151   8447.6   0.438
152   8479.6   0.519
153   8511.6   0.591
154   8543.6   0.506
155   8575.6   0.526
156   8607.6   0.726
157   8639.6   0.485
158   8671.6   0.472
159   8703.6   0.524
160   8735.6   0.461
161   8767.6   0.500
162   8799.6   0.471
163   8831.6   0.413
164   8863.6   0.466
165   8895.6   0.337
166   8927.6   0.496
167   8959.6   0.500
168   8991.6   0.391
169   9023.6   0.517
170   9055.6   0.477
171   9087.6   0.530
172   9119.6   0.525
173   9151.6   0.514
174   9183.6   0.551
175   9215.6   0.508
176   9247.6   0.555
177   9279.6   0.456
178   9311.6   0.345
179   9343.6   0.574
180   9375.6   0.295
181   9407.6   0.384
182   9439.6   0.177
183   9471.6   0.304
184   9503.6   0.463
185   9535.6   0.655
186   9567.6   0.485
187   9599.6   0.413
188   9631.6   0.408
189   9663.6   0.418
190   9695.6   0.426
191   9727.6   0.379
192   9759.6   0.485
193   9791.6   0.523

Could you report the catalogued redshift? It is 0.718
